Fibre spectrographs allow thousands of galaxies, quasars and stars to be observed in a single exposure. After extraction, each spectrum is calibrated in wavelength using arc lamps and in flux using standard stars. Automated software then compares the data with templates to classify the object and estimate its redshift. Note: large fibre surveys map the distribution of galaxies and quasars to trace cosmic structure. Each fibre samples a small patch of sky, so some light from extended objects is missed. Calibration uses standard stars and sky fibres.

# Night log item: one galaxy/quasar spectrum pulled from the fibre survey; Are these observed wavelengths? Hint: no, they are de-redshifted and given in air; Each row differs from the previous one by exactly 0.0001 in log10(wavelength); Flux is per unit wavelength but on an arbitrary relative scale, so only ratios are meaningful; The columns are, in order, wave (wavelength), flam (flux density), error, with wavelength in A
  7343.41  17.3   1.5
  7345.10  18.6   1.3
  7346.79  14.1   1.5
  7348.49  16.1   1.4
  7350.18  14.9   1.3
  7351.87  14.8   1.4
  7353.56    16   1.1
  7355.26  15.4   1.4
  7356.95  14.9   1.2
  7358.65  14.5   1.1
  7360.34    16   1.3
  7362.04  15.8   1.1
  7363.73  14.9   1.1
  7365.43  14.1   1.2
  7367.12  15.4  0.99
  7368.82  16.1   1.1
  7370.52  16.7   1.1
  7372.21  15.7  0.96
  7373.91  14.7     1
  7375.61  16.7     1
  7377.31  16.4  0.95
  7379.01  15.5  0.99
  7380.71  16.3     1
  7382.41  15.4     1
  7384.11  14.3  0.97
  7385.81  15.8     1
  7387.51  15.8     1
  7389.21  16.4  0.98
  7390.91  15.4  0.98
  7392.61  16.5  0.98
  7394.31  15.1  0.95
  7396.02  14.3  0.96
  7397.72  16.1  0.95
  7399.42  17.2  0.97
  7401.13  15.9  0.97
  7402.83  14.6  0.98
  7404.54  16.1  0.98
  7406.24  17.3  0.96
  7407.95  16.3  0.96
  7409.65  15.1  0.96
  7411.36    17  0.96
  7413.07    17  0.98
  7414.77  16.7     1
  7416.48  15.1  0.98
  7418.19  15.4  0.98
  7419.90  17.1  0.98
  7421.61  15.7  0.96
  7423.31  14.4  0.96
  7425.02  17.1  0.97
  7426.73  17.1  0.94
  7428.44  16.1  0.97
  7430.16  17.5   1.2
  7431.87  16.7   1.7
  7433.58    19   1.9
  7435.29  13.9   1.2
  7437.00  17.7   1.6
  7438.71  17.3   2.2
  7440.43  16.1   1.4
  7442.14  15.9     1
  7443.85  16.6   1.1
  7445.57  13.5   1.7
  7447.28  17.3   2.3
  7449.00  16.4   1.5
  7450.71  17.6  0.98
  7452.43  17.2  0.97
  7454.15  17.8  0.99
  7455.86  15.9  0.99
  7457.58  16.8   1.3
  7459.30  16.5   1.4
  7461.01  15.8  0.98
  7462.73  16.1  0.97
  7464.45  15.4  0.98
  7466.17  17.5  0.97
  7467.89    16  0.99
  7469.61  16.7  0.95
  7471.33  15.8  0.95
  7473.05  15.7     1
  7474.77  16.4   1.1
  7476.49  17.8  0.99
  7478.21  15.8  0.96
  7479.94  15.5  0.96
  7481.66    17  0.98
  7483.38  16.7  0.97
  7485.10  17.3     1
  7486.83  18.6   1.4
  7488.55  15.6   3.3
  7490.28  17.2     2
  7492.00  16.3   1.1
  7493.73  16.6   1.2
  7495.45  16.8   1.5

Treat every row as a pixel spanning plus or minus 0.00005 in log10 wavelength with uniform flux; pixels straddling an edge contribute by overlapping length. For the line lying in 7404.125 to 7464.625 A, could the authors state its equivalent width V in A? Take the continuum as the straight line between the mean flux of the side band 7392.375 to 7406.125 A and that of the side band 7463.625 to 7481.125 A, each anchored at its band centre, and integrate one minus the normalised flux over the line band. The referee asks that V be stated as -1.5 A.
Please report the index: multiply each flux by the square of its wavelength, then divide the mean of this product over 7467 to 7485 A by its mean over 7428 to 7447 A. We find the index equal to 1.01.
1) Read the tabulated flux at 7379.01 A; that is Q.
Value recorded 15.5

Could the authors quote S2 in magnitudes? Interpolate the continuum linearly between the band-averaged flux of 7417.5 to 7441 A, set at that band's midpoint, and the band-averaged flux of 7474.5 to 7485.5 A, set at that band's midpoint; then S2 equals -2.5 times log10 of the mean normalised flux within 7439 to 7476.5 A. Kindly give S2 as 0.01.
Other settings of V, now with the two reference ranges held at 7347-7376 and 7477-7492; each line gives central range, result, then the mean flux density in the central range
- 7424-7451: -0.6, 16.6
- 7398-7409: -0.2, 16.2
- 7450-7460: -0.3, 17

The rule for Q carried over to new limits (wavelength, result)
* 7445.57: 13.5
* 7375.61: 16.7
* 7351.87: 14.8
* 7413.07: 17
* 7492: 16.3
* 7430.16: 17.5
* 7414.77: 16.7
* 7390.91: 15.4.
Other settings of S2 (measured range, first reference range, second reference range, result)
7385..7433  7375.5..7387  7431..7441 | 0.010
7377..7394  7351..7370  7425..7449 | -0.004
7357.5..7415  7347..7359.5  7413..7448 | -0.008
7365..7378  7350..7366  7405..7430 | -0.025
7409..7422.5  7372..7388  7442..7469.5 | -0.009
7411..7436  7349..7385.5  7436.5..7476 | -0.021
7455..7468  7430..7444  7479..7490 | 0.032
